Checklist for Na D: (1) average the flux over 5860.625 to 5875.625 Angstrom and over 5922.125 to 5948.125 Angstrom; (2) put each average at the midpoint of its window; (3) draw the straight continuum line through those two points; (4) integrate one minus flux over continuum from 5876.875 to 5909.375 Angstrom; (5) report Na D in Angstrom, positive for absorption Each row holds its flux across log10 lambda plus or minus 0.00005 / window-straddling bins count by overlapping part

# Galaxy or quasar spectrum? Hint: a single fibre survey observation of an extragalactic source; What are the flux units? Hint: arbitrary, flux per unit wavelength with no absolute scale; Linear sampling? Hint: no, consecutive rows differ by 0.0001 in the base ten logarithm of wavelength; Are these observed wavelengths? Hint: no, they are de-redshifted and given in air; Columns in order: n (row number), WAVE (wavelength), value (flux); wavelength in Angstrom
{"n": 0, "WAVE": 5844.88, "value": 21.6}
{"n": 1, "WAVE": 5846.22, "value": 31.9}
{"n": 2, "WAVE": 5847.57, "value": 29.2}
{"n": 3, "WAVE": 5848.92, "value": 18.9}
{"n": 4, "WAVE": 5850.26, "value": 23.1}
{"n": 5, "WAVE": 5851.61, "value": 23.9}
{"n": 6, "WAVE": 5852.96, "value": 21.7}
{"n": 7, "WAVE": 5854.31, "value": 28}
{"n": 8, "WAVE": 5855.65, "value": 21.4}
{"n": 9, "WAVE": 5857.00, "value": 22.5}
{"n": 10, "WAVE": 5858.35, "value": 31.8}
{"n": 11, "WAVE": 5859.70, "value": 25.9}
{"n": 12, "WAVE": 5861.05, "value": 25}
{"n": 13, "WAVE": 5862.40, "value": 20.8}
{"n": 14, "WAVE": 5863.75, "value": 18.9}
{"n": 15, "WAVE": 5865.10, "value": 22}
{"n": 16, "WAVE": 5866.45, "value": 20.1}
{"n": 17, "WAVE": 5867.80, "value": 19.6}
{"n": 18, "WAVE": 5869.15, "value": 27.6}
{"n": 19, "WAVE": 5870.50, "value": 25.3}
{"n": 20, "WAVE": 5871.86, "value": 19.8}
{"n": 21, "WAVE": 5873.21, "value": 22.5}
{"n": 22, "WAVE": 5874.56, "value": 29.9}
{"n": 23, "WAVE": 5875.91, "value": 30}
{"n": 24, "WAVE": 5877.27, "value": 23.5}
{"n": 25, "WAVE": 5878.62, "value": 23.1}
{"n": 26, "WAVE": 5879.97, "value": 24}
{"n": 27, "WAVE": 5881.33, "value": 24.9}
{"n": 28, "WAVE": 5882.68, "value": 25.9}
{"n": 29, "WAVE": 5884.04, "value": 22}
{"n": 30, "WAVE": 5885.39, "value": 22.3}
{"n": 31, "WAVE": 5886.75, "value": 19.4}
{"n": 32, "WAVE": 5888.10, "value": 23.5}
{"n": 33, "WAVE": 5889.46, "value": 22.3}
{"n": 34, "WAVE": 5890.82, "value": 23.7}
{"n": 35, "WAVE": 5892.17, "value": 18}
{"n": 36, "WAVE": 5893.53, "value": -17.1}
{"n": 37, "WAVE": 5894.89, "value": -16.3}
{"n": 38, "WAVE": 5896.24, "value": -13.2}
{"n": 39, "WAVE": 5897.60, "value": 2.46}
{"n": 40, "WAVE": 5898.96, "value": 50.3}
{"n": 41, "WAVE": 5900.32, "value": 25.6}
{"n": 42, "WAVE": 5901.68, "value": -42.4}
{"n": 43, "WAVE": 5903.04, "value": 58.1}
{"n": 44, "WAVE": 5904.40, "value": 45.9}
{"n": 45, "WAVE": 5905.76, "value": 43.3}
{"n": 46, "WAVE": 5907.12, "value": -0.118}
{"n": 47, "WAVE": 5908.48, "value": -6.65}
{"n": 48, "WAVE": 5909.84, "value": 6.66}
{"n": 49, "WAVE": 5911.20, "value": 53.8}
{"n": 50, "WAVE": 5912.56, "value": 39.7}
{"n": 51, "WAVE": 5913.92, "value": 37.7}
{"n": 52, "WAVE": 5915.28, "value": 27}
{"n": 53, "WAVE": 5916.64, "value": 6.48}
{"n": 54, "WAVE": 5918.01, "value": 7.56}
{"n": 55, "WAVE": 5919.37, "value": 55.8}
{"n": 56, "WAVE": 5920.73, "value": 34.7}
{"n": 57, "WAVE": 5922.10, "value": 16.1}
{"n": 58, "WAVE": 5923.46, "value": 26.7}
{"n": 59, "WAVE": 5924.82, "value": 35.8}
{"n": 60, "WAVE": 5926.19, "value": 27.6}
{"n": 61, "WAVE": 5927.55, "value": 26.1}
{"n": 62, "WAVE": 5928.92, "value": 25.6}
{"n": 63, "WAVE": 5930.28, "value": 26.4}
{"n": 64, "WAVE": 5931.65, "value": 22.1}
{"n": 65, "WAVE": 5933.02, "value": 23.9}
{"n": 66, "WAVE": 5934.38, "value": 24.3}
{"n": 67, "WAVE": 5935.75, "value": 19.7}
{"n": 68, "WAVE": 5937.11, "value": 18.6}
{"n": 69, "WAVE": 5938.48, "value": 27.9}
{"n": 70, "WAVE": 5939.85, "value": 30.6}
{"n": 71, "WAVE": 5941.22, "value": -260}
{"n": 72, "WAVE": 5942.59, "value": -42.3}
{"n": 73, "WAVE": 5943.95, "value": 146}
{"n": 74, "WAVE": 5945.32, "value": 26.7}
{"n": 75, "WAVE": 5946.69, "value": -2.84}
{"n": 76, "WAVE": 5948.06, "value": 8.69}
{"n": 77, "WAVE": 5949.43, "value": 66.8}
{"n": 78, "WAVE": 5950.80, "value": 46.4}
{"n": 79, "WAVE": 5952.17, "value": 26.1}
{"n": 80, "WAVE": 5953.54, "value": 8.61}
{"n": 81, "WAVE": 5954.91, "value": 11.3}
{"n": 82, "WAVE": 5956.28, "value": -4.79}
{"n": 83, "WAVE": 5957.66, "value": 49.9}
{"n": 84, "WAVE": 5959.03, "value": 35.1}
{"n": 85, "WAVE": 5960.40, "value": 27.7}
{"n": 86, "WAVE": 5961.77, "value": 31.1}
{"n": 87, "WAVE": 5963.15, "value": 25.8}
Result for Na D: 3.69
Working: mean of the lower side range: 23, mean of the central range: 16.6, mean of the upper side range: 11.3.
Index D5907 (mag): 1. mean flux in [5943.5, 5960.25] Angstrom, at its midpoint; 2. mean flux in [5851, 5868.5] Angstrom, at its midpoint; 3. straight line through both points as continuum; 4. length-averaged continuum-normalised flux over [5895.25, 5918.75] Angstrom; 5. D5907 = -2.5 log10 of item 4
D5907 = 0.40 mag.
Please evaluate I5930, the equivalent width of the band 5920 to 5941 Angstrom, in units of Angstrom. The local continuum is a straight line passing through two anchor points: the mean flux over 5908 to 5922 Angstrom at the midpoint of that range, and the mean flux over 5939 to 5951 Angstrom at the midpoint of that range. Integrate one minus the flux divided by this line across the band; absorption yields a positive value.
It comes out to 3.9 Angstrom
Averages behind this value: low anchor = 26.3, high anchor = 0.818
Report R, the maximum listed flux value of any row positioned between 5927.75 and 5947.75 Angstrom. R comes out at 146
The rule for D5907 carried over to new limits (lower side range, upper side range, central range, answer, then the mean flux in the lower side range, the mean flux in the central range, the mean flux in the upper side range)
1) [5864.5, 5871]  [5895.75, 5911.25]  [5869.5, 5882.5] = -0.15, 22.9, 24.9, 17.6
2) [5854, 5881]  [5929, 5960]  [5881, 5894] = 0.15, 24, 18.9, 14.4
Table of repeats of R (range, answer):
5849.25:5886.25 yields 31.8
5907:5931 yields 55.8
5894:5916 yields 58.1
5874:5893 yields 30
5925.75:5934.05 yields 27.6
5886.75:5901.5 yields 50.3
